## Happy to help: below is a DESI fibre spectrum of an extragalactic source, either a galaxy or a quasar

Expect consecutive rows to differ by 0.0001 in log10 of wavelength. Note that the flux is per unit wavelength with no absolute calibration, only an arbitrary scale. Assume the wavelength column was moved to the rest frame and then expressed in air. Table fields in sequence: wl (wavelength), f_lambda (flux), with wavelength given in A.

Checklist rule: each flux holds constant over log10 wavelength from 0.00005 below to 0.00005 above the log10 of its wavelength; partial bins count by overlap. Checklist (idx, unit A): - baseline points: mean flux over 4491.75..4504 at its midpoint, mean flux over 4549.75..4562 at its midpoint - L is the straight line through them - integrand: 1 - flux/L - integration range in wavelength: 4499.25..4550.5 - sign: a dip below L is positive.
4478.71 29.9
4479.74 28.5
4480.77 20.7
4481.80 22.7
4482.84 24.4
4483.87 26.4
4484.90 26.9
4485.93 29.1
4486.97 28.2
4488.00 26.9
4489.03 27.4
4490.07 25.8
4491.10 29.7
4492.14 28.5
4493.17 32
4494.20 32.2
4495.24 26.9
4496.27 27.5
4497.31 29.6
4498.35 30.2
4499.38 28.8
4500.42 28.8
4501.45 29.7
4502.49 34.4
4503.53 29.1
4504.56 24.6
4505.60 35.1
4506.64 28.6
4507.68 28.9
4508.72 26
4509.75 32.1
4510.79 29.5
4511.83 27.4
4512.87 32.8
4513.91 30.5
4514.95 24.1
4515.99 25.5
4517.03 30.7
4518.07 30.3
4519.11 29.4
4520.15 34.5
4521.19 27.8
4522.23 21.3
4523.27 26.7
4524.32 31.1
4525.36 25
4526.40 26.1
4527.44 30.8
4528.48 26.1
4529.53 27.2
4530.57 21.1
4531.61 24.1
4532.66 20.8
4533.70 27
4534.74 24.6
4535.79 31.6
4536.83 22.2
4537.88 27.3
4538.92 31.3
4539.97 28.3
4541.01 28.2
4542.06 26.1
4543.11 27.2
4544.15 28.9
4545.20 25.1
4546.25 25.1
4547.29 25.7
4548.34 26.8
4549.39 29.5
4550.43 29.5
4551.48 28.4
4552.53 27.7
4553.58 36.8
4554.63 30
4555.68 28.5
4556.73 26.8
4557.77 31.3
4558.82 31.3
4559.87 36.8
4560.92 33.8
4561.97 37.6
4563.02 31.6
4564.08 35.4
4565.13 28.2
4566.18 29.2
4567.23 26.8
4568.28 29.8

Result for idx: 4.46 A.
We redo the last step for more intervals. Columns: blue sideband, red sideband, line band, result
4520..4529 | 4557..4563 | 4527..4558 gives 3.2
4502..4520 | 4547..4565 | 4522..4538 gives 2.3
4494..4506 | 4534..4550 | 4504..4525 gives 0.0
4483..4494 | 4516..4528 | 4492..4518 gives -1.0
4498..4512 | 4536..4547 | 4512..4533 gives 0.8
